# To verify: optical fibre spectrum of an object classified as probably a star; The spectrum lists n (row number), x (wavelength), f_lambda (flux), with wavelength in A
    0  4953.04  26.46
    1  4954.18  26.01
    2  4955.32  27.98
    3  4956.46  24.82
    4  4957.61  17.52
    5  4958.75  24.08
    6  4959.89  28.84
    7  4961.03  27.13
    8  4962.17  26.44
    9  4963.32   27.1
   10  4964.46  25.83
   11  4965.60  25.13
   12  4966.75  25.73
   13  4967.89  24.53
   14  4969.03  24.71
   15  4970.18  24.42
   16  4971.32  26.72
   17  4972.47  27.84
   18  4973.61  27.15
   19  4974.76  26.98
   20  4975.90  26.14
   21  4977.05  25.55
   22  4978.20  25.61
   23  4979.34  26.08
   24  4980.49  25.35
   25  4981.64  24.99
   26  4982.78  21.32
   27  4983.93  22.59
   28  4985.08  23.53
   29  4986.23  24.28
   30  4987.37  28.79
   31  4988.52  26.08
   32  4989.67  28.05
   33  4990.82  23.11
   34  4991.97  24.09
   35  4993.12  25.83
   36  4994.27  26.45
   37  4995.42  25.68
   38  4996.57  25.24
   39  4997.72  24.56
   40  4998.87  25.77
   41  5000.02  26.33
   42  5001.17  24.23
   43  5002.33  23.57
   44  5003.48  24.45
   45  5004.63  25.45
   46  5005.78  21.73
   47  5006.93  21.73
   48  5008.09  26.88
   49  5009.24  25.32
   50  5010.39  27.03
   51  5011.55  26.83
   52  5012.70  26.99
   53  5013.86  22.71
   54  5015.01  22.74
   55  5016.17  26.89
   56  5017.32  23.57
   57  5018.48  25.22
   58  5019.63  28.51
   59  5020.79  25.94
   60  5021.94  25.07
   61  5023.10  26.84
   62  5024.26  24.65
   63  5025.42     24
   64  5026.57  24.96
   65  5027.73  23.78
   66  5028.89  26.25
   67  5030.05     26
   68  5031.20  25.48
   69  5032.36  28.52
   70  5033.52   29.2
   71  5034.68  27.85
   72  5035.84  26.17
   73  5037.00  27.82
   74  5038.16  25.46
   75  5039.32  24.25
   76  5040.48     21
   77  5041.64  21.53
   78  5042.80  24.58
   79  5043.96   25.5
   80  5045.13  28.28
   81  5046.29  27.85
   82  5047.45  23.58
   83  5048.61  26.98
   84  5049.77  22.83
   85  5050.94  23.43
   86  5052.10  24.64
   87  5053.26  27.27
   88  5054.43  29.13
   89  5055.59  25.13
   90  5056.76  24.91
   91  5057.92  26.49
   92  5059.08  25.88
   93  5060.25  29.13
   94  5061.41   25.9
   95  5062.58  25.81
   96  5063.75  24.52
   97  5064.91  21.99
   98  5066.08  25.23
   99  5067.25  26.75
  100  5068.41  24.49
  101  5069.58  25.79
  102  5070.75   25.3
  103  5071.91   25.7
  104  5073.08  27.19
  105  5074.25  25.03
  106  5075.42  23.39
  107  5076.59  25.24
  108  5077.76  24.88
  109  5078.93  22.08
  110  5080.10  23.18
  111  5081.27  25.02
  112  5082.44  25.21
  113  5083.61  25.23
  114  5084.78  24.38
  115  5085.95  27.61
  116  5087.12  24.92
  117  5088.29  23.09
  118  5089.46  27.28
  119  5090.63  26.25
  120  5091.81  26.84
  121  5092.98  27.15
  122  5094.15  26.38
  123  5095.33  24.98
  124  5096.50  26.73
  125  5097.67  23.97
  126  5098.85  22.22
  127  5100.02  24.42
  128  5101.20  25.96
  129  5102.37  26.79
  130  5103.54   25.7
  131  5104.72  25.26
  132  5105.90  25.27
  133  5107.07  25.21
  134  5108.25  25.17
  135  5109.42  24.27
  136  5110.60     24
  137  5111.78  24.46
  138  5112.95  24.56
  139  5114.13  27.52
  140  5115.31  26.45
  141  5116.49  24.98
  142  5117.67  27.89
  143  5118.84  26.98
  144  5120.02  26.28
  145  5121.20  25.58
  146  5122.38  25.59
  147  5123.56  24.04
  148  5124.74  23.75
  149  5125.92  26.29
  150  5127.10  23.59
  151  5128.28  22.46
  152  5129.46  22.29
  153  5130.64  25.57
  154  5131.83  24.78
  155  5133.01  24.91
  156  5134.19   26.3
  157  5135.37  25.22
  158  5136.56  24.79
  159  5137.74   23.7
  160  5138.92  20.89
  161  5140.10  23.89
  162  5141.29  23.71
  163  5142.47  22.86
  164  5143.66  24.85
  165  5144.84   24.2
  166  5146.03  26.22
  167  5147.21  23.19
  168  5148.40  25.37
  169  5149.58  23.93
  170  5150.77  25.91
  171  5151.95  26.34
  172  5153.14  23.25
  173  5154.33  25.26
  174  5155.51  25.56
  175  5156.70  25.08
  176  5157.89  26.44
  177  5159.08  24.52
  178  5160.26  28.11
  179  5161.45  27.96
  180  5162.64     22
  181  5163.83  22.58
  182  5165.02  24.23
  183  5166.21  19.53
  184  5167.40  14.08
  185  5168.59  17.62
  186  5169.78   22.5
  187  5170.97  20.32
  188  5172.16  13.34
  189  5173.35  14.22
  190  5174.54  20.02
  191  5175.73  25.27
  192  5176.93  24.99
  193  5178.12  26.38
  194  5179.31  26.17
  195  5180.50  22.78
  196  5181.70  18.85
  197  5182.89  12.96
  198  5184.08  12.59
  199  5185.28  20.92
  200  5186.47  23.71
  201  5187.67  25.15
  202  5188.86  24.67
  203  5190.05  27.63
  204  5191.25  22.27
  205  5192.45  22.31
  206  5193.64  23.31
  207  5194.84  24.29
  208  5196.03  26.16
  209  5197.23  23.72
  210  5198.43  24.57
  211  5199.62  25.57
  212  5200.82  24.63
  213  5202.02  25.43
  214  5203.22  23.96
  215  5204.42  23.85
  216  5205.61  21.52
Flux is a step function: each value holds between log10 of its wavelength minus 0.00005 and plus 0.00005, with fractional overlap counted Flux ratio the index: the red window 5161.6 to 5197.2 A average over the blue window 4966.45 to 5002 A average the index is 0.8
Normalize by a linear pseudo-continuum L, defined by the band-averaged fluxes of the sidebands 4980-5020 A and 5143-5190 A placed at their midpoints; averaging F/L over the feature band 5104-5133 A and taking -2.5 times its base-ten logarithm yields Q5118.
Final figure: -0.08 mag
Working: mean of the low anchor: 25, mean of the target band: 25.1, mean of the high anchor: 22.6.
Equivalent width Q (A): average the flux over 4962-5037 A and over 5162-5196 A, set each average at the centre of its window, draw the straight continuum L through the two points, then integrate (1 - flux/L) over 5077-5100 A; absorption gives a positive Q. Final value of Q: -1.6 A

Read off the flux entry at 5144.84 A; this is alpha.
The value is 24.2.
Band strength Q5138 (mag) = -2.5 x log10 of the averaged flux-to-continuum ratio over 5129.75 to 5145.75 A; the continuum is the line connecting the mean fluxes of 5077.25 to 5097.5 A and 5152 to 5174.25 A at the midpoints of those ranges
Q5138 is -0.05 mag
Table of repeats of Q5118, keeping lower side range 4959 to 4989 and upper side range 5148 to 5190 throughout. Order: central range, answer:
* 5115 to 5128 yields -0.101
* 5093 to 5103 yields -0.075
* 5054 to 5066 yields -0.068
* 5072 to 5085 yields -0.032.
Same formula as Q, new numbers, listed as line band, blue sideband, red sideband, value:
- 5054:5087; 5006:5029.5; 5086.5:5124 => 0.07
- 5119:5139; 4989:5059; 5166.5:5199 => -1.57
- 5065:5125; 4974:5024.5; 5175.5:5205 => -2.68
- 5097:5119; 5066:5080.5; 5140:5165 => -0.35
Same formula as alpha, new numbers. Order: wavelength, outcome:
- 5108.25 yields 25.17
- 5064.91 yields 21.99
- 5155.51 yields 25.56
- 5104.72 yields 25.26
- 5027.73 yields 23.78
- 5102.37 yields 26.79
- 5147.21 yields 23.19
